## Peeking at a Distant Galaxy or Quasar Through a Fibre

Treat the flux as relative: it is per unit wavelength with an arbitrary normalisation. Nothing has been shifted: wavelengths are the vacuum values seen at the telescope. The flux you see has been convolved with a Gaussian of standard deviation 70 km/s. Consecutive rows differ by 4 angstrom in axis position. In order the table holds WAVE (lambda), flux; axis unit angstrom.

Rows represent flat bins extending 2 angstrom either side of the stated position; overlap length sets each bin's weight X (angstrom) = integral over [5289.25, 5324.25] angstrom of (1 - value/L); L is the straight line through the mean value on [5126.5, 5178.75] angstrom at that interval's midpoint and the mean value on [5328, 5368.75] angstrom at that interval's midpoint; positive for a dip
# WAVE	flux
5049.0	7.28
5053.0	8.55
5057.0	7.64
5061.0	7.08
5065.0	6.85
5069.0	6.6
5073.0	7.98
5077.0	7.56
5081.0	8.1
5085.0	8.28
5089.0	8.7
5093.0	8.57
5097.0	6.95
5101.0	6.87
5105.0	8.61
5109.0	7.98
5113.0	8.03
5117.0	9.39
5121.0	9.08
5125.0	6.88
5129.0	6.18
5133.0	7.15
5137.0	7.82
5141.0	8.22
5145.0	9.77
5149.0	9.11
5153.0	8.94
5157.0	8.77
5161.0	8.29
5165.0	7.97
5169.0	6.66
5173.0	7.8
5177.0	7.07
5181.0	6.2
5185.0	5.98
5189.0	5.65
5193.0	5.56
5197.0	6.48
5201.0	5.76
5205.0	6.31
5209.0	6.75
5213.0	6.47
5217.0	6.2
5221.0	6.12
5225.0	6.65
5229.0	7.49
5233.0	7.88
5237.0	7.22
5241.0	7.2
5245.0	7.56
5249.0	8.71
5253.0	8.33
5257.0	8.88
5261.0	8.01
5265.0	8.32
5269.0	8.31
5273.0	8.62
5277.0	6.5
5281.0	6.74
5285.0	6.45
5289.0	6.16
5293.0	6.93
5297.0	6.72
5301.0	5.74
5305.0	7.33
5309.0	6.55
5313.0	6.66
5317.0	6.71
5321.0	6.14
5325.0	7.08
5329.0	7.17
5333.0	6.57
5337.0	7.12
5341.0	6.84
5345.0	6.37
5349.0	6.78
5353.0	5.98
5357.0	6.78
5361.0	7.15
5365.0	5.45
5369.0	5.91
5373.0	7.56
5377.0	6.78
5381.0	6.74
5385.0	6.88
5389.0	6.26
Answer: 1.43 angstrom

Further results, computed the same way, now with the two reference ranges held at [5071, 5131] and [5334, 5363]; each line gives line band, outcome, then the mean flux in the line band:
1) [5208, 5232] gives 2.3 angstrom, 6.66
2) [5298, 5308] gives 0.6 angstrom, 6.55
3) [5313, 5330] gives 0.3 angstrom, 6.74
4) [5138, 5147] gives -1.3 angstrom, 8.86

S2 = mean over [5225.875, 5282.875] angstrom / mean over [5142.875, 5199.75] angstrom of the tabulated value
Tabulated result 1.1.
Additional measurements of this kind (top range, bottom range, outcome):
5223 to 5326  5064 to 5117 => 0.93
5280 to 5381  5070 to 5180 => 0.83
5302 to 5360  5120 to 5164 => 0.82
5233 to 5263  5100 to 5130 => 1.00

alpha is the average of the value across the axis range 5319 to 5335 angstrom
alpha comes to 6.74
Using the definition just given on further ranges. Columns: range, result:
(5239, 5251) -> 7.82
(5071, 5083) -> 7.88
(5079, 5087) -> 8.19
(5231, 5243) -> 7.43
